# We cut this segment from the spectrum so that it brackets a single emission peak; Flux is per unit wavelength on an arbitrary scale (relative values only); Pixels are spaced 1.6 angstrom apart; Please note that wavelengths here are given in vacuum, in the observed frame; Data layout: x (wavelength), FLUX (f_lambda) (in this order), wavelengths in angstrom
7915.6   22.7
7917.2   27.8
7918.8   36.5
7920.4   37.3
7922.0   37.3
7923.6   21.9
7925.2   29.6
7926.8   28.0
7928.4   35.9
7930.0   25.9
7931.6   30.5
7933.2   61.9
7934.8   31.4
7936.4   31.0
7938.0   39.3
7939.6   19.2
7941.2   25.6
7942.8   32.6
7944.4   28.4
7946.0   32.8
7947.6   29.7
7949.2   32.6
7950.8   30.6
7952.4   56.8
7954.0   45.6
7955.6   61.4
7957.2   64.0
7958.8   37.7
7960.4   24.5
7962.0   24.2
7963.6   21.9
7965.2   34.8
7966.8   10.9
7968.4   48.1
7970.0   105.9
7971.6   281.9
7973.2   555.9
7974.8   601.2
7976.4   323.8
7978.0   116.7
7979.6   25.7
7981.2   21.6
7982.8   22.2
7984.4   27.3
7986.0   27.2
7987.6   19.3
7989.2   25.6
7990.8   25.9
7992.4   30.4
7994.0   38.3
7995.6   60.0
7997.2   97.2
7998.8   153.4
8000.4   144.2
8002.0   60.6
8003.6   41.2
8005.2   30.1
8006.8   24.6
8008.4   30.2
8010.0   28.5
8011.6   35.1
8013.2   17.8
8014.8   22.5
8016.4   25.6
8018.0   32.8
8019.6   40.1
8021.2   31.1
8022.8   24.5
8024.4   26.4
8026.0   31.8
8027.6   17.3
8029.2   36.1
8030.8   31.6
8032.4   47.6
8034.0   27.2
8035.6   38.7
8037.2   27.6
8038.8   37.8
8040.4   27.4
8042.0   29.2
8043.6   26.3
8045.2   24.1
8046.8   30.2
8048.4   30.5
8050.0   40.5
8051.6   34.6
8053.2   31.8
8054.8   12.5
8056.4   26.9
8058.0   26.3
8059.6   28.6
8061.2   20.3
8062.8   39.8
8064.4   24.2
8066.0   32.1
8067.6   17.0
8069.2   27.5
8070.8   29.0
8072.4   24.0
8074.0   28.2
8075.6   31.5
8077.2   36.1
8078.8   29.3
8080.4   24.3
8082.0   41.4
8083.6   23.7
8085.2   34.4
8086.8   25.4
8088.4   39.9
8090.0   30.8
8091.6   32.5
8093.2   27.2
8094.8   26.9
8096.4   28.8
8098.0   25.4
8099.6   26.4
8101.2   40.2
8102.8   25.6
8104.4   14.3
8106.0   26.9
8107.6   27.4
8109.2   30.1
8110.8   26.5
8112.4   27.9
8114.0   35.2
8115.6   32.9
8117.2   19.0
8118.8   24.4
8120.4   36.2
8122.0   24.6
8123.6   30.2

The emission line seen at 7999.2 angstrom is [N II] 6583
